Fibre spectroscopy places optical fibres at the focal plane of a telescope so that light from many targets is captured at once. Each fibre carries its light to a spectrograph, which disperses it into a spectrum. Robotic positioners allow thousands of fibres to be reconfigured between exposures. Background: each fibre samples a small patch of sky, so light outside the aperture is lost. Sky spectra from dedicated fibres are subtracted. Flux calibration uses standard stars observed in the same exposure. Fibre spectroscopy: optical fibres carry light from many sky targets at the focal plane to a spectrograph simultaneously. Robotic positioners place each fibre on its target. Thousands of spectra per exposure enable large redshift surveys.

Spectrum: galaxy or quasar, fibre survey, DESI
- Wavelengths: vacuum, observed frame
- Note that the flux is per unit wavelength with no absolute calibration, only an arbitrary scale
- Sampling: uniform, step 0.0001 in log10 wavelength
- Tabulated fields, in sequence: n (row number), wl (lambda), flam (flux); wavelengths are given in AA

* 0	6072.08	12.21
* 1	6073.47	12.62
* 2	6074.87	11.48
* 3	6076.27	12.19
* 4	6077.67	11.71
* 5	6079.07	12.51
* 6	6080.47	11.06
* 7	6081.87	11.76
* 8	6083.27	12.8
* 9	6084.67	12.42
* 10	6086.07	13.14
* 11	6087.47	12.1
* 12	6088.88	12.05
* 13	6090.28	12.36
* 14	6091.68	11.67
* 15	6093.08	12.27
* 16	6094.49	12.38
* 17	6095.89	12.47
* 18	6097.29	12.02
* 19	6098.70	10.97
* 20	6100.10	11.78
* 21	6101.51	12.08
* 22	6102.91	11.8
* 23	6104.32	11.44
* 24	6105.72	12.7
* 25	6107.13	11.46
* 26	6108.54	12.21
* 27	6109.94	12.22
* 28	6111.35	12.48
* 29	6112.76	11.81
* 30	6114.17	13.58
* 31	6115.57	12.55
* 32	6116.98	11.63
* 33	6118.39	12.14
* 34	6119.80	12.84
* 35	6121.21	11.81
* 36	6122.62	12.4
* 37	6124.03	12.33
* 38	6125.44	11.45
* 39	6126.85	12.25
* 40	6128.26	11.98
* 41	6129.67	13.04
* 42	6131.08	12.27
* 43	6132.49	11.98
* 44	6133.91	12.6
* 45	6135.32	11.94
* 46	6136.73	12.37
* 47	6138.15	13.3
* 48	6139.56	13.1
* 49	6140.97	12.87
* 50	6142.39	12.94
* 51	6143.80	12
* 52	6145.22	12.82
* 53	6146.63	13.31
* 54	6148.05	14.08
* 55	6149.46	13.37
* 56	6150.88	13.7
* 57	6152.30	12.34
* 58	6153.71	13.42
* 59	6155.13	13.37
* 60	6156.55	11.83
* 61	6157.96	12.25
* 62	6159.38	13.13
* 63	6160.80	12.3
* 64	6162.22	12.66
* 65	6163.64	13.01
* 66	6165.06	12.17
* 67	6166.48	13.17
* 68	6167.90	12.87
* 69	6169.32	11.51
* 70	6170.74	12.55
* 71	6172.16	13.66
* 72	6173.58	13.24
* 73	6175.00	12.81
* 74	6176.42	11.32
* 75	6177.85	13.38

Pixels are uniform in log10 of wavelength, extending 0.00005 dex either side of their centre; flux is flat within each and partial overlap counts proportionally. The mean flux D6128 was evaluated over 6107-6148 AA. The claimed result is 12.4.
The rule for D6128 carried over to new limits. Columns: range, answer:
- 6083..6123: 12.2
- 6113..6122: 12.4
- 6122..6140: 12.4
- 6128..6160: 12.8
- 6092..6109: 12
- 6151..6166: 12.7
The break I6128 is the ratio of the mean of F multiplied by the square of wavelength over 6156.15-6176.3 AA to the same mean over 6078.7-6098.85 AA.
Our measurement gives 1.1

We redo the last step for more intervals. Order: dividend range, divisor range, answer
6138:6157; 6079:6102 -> 1.10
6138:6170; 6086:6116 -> 1.08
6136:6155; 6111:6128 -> 1.07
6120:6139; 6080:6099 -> 1.03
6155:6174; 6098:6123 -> 1.07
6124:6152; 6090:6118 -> 1.06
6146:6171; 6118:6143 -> 1.04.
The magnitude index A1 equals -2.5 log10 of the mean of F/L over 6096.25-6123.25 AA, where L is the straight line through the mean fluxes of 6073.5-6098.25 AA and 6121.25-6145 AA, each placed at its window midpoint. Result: 0.02 mag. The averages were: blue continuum 12.1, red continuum 12.4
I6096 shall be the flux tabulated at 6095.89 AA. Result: 12.47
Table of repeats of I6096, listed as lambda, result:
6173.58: 13.24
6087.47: 12.1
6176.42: 11.32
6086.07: 13.14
